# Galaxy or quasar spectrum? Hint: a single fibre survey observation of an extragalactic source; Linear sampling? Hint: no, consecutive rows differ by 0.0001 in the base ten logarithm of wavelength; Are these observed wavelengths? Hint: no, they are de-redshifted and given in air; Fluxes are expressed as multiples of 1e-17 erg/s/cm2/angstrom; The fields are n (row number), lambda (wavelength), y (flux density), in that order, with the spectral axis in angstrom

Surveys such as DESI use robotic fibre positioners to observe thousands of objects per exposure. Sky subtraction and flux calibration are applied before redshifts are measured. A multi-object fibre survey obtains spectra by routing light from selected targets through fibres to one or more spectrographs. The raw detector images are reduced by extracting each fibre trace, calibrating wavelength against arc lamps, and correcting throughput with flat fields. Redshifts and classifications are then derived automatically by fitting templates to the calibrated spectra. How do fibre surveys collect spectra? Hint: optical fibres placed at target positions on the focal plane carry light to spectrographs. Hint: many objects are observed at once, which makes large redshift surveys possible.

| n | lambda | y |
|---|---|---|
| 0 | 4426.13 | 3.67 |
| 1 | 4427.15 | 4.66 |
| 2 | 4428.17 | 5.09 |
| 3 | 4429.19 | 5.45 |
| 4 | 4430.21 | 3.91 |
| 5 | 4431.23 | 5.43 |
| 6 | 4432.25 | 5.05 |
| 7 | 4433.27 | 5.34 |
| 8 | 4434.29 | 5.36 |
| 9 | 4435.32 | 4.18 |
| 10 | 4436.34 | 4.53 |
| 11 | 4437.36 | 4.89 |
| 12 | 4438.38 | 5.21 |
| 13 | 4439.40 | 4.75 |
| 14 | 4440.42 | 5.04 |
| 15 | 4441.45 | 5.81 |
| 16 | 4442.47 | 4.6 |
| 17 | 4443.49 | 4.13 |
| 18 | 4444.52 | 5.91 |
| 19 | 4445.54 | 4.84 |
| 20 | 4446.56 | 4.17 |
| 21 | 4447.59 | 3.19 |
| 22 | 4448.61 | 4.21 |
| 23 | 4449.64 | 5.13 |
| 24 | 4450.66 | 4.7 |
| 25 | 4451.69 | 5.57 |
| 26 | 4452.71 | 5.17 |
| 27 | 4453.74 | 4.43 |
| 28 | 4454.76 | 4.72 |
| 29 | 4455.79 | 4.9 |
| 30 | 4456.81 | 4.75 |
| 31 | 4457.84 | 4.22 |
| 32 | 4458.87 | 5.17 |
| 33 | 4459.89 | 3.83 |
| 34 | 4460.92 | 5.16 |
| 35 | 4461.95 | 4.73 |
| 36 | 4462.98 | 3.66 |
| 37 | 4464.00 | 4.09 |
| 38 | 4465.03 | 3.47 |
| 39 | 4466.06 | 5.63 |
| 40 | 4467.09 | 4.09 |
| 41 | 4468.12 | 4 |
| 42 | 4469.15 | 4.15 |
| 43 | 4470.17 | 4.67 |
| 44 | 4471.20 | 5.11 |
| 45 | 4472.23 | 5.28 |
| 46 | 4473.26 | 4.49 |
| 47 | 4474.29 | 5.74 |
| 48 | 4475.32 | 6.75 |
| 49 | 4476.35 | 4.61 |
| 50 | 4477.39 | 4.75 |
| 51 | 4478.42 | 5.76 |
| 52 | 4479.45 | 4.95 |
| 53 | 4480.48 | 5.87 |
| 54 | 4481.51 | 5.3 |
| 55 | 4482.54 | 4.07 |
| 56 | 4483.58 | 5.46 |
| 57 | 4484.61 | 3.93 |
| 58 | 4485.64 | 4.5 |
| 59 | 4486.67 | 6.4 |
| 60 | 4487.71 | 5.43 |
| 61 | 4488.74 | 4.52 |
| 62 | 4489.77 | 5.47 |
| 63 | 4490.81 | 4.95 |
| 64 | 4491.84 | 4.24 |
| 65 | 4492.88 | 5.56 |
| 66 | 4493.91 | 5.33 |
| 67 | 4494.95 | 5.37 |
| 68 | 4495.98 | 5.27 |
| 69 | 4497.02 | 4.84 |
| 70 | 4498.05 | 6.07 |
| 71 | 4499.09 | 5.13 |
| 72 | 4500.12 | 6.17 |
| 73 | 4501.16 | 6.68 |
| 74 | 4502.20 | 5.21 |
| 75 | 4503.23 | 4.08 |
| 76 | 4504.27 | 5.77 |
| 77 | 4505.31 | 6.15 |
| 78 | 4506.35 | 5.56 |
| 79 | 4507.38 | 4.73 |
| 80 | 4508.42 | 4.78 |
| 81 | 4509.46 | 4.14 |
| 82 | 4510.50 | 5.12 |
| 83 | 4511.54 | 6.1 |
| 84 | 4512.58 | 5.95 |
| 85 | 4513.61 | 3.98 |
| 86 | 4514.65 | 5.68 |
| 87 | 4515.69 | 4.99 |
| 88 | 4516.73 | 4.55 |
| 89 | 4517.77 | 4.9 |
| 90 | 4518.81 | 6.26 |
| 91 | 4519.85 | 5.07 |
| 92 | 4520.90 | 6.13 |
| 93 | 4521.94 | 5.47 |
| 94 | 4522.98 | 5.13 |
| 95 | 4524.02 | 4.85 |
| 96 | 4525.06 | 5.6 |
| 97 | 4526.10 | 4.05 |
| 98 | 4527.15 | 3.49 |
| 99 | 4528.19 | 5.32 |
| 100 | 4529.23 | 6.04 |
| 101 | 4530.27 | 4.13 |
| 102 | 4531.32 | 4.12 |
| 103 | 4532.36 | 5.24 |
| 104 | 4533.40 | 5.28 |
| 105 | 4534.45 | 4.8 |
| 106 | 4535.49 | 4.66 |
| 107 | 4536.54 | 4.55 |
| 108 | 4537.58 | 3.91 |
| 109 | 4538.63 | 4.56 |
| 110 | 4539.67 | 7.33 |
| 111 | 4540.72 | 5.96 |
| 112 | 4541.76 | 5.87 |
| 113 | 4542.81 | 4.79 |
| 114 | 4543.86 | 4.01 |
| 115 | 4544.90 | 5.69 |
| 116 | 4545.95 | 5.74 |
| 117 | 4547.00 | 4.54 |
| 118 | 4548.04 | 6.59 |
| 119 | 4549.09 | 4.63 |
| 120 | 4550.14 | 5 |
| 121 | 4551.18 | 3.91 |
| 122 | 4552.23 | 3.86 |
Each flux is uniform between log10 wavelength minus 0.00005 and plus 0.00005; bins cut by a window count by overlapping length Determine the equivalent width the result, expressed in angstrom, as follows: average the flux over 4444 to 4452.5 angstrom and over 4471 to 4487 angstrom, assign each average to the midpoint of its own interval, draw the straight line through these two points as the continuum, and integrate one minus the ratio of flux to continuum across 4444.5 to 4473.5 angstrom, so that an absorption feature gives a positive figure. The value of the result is 1.8 angstrom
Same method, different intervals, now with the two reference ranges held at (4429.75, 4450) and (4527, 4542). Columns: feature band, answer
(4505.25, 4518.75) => -0.40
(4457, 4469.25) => 1.21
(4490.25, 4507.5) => -1.50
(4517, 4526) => -0.60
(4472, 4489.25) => -0.95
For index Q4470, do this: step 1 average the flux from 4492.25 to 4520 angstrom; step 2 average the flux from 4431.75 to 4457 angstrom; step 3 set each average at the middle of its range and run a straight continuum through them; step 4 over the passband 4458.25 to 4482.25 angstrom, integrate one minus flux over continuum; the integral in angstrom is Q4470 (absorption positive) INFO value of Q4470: 1.0 angstrom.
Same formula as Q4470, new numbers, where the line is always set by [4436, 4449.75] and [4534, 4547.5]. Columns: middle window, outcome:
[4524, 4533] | 0.5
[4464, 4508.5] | -1.9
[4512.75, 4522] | -0.4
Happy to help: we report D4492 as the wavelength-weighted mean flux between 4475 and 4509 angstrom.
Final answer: 5.25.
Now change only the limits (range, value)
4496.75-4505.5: 5.57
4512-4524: 5.27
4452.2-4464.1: 4.59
